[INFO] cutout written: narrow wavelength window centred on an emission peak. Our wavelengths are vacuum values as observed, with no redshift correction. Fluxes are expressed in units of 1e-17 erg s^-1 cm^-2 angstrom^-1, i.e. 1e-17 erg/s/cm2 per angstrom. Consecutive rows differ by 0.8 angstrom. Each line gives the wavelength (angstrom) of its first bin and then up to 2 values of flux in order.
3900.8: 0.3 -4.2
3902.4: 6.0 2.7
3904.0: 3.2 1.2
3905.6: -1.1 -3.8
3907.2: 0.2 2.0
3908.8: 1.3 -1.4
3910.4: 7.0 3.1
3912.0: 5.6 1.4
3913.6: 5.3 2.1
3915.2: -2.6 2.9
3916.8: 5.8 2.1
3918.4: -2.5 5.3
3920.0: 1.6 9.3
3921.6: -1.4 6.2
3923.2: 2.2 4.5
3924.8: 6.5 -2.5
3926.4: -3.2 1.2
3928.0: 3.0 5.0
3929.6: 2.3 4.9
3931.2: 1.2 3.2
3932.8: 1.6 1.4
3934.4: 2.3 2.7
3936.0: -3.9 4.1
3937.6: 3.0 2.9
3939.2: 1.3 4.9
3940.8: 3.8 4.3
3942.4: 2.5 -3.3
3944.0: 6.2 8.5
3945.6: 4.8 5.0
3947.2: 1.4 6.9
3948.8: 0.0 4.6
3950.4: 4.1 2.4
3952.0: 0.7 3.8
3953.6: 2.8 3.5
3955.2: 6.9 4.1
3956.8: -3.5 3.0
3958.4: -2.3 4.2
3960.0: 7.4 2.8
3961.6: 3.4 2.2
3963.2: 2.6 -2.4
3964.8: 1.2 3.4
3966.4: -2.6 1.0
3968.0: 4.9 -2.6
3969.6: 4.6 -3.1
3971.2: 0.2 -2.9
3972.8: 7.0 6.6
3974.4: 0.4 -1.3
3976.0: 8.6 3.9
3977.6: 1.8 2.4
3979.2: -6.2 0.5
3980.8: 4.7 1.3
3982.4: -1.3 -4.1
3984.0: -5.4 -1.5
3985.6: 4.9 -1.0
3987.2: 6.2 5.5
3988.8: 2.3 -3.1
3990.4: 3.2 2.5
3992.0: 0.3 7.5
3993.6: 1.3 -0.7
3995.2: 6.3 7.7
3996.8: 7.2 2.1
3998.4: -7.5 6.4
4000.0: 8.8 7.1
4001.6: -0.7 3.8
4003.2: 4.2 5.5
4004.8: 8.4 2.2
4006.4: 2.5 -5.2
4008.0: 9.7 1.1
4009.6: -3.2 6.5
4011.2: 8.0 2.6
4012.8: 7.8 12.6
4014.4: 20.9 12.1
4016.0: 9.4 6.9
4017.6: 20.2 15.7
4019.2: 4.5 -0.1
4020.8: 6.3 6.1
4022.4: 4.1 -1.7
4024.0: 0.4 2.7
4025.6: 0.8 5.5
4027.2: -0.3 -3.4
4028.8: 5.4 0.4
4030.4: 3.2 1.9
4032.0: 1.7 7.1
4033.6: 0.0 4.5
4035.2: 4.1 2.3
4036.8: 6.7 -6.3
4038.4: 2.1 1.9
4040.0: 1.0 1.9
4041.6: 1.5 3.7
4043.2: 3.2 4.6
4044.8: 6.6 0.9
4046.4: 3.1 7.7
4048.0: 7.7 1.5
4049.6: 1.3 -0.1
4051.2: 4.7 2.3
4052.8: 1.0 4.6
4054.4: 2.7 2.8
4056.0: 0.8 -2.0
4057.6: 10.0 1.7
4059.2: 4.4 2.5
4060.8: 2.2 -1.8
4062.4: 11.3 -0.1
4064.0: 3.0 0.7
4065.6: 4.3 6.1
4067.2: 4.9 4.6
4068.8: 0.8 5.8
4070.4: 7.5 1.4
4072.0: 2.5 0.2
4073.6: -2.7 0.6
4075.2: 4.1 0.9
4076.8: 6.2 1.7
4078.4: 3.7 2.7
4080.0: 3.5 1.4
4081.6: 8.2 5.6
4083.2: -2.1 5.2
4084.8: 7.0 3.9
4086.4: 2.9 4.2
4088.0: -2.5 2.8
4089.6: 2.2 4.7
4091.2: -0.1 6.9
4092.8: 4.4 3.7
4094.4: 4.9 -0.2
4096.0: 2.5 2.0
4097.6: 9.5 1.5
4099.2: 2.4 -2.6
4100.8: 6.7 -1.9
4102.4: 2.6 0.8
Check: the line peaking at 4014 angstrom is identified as [O II]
